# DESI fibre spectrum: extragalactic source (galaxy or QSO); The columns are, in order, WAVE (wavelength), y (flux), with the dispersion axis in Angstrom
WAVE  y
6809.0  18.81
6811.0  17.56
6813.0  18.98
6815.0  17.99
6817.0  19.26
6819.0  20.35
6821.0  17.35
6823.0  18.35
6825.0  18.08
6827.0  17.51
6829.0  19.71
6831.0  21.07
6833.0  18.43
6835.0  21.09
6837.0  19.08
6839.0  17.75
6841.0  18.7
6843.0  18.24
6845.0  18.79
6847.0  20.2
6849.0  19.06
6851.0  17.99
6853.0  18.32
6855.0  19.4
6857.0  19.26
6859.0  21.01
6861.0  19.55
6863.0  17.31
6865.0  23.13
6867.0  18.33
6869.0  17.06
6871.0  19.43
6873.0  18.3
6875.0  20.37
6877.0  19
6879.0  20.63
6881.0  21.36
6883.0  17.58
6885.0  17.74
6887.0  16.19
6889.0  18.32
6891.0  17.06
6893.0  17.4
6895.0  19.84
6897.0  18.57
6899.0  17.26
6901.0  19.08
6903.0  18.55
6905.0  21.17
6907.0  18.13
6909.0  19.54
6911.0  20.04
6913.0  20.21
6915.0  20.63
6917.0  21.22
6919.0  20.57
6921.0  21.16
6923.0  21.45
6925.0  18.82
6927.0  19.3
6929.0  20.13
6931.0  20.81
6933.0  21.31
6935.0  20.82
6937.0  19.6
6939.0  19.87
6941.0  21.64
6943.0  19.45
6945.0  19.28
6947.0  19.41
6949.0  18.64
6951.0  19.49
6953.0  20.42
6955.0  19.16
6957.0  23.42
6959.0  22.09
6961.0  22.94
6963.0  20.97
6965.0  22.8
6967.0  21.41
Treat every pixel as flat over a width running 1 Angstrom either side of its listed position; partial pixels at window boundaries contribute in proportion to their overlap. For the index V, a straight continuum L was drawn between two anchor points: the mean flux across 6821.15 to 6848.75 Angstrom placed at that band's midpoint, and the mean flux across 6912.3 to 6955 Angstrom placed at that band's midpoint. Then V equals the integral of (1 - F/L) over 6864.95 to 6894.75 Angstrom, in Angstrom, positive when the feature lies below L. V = 1.3 Angstrom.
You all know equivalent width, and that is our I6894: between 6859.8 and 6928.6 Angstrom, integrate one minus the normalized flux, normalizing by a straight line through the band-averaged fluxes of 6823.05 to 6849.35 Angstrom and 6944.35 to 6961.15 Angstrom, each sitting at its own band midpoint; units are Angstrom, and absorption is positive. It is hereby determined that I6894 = 1.67 Angstrom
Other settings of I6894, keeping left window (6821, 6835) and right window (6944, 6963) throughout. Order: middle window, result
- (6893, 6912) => 0.81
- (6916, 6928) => -0.16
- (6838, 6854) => 0.43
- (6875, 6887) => 0.31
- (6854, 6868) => -0.27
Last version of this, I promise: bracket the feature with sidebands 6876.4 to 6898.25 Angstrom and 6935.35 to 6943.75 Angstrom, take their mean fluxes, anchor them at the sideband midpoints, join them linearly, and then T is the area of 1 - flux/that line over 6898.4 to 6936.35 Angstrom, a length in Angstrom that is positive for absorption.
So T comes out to -1.1 Angstrom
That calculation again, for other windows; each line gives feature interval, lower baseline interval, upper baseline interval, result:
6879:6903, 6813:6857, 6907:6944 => 1.74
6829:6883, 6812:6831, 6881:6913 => -1.86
